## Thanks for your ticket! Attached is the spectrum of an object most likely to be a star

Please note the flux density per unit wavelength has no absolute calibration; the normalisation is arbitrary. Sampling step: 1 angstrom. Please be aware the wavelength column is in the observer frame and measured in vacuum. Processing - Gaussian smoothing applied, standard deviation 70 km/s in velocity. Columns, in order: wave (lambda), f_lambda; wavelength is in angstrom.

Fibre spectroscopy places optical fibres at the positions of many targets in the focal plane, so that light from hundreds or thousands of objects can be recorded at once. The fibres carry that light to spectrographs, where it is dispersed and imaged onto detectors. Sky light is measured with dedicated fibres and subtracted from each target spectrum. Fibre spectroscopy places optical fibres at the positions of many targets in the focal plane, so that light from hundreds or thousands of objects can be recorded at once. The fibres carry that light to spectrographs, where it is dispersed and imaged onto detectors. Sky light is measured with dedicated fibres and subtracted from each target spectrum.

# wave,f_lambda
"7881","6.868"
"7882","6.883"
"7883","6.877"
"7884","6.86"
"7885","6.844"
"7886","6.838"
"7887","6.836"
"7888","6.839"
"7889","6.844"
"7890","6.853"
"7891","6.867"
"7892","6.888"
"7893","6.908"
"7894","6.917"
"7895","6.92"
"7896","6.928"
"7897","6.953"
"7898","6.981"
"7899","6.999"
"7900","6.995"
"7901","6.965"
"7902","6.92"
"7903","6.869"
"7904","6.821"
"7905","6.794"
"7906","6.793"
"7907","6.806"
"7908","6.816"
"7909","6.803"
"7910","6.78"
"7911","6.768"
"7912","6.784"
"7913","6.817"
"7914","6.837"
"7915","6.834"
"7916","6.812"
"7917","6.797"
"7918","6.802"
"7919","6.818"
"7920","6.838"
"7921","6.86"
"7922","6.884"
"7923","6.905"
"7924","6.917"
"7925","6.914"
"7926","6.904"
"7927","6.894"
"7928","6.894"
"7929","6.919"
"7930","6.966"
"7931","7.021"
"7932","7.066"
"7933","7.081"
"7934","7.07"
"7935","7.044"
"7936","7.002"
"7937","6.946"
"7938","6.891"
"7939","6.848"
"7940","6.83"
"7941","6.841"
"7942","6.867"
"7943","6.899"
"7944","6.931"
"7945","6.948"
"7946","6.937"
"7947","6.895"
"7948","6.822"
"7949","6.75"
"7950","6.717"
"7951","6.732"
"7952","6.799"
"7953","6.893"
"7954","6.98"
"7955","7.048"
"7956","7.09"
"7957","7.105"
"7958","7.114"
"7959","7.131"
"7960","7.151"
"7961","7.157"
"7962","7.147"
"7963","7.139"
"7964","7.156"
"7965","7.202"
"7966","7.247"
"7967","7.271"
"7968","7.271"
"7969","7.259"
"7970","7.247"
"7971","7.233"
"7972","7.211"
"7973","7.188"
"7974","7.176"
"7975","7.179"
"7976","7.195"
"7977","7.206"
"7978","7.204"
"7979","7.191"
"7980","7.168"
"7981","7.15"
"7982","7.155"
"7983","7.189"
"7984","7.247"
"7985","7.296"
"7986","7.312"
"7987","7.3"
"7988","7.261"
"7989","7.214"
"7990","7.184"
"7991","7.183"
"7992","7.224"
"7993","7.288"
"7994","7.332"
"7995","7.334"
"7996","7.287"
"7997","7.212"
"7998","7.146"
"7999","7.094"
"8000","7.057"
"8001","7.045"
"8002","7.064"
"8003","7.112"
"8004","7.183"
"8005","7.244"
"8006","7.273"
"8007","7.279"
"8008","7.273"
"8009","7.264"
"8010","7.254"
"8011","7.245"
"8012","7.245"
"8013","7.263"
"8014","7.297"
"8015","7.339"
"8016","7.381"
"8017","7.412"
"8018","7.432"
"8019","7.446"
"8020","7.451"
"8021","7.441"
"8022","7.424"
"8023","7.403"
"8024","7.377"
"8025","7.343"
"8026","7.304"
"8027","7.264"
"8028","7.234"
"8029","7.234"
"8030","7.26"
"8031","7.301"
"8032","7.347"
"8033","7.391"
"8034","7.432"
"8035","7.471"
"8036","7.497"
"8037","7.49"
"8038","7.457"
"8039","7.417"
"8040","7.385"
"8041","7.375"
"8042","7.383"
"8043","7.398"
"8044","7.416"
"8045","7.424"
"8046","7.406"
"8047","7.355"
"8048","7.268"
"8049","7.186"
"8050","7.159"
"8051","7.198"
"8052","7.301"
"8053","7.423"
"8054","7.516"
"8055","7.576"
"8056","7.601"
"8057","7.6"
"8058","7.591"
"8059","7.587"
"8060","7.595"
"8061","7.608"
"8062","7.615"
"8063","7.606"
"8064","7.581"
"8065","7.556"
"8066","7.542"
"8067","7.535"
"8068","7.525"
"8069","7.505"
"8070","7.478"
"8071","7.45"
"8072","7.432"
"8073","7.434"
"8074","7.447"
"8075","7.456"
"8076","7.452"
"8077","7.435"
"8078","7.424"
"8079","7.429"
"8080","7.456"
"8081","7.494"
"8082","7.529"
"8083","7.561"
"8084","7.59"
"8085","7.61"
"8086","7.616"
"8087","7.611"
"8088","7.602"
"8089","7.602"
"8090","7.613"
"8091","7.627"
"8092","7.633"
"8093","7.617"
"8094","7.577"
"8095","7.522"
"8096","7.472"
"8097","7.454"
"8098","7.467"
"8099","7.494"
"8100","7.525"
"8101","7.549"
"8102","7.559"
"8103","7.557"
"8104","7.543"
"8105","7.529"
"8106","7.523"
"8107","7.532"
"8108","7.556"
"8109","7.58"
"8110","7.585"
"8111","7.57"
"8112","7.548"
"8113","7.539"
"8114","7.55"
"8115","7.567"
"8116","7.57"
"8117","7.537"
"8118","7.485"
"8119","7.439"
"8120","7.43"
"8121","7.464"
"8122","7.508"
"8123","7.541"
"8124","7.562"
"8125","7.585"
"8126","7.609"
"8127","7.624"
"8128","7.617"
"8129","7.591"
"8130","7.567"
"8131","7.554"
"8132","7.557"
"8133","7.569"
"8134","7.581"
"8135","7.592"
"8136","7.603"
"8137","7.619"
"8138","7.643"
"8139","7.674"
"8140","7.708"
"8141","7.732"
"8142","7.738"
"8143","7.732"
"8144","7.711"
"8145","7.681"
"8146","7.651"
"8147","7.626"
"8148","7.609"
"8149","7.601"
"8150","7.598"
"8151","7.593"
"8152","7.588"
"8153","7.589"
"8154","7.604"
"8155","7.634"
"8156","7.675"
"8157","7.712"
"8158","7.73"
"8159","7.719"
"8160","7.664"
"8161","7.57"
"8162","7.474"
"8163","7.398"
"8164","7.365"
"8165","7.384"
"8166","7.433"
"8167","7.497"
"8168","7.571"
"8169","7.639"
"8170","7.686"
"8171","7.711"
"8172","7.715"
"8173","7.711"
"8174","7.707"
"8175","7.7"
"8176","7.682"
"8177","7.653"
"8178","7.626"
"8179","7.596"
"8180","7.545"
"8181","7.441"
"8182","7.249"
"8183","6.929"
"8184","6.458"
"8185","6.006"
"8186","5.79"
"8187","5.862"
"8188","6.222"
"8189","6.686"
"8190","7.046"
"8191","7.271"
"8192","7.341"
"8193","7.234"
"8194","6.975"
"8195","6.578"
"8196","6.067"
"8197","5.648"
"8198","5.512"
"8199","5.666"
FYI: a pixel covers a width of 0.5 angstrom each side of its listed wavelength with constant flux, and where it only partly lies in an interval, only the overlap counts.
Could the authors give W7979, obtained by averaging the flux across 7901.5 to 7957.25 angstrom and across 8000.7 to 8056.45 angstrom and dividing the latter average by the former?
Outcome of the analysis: 1.1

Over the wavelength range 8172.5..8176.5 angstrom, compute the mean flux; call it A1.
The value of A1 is 7.7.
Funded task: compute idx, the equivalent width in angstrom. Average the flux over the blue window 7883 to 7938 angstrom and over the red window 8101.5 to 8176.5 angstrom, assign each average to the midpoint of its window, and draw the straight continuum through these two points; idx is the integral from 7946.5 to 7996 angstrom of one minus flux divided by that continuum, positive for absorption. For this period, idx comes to -0.47 angstrom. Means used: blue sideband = 6.89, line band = 7.14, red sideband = 7.59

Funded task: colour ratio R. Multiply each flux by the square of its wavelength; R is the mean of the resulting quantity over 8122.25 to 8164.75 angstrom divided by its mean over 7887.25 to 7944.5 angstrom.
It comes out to 1.17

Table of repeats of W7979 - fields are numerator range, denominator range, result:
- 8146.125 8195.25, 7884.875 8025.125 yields 1.04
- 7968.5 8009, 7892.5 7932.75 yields 1.05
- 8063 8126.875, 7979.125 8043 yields 1.03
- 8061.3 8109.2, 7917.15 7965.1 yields 1.08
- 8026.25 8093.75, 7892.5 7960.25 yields 1.08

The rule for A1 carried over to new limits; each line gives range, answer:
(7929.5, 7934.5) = 7.04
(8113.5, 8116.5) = 7.56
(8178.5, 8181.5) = 7.53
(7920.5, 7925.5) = 6.9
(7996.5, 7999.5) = 7.15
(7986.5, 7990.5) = 7.24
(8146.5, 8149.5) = 7.61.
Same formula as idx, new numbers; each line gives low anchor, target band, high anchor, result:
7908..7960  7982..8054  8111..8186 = -1.52 angstrom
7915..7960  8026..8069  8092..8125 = -0.68 angstrom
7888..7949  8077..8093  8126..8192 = -0.61 angstrom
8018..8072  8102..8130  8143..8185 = -0.20 angstrom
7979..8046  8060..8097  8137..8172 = -0.44 angstrom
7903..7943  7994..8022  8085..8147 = -0.31 angstrom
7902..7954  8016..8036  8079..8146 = -0.35 angstrom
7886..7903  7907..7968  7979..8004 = 0.86 angstrom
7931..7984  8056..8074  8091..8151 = -0.35 angstrom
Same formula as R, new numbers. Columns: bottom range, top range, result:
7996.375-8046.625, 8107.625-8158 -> 1.07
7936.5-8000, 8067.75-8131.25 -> 1.10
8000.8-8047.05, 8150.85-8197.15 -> 1.03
